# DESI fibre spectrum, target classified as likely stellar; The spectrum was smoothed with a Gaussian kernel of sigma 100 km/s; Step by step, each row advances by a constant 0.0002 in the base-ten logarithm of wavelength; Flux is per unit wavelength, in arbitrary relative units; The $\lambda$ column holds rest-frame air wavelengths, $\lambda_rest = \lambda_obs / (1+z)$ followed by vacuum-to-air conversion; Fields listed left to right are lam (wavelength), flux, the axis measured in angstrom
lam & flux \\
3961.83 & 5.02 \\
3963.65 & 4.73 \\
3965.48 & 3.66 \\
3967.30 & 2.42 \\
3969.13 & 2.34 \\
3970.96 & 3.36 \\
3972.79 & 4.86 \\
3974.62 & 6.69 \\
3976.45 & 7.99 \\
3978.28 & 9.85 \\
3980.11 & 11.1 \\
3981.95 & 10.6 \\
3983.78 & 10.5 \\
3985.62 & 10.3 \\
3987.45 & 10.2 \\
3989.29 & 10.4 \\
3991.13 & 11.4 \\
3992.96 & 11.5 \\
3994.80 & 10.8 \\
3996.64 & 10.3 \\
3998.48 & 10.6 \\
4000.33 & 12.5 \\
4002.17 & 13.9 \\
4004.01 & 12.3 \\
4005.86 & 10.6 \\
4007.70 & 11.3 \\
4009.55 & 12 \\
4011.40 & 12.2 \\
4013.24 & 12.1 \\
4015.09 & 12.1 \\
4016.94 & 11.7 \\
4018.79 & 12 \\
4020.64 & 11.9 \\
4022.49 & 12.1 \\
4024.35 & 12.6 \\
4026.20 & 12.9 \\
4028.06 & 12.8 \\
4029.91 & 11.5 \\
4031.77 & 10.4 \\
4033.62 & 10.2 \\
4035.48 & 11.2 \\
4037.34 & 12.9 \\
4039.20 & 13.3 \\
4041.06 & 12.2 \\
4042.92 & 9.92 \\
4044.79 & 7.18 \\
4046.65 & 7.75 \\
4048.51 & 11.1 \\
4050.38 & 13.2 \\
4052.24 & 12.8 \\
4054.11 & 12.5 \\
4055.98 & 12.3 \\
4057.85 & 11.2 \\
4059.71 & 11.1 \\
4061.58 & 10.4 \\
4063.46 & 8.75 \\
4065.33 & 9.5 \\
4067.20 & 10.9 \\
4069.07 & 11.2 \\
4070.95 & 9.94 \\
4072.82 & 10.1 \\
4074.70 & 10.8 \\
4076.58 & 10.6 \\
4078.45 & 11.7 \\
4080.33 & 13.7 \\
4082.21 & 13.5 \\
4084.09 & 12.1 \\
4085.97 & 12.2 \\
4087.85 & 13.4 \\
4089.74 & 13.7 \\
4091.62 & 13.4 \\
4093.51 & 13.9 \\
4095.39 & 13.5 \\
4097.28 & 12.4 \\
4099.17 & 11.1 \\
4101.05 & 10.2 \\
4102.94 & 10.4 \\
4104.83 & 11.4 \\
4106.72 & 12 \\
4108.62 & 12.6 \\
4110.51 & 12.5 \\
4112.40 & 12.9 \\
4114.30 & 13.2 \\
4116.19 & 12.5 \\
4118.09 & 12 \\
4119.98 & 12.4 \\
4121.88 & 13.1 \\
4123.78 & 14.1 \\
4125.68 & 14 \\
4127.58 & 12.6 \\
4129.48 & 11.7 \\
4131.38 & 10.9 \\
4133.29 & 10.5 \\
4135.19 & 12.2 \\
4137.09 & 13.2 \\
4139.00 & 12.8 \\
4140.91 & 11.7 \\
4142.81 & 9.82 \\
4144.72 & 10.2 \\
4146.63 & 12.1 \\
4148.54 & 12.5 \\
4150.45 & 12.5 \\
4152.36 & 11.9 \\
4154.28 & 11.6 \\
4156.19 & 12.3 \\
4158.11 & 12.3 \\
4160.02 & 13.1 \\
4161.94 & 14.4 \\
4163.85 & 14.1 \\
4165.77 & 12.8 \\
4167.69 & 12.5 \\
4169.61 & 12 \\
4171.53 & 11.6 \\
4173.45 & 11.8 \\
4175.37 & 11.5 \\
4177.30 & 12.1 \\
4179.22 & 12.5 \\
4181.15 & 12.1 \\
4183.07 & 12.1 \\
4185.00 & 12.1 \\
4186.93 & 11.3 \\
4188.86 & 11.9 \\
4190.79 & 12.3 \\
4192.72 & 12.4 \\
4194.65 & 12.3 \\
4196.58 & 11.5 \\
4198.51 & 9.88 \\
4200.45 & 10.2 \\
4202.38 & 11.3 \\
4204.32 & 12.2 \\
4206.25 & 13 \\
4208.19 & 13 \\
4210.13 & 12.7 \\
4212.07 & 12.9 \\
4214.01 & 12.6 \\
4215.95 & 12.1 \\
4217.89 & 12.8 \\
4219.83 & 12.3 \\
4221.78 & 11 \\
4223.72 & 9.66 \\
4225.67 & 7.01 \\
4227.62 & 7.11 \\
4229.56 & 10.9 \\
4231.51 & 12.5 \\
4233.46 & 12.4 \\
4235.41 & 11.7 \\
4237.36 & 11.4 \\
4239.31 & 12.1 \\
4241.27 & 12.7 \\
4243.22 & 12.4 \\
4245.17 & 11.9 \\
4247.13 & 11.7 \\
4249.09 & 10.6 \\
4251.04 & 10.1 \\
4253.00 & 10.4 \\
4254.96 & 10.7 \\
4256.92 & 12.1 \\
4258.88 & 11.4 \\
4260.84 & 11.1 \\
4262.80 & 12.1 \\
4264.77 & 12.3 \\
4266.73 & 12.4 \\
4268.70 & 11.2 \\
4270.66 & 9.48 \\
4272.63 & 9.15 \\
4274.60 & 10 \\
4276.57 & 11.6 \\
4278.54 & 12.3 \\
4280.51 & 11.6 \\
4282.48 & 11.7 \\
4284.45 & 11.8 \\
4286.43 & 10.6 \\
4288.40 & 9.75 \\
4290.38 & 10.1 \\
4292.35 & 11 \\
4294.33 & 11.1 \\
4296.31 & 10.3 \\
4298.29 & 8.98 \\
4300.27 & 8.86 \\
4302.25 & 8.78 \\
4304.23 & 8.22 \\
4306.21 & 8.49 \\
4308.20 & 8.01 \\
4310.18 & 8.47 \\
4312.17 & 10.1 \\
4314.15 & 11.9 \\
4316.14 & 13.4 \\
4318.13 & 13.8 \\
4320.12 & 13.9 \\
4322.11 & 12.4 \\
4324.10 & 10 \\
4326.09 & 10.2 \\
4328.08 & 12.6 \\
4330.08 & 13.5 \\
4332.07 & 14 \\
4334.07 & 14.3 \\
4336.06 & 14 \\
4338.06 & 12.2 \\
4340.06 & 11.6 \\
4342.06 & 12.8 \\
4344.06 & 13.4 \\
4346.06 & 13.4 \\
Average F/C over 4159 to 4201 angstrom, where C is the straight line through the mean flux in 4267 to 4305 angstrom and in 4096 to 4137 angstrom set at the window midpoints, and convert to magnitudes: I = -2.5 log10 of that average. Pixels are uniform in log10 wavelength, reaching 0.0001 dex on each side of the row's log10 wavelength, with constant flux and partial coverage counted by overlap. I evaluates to -0.06 mag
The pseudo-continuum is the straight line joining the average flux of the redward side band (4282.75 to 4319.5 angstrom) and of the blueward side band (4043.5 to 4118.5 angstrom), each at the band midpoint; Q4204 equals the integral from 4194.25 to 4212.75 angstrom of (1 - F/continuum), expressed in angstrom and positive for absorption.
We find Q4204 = -1.7 angstrom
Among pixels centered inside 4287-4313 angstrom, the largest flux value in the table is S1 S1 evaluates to 11.1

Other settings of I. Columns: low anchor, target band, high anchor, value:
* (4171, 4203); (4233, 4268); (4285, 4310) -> -0.12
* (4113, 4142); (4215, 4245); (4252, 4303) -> 0.01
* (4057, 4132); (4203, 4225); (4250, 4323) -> -0.08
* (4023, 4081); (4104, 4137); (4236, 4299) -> -0.12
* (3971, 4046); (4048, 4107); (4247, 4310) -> -0.09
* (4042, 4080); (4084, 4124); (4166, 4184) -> -0.12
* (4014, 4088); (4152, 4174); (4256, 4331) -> -0.13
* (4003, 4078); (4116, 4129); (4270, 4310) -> -0.19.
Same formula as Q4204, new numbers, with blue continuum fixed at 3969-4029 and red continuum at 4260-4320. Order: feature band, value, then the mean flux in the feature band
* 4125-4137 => -1.54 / 12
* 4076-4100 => -4.70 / 12.7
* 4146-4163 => -3.00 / 12.5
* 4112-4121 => -1.63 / 12.6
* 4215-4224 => -0.89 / 11.7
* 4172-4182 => -1.24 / 12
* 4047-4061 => -1.51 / 11.8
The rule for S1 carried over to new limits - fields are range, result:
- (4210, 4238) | 12.9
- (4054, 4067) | 12.5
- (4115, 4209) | 14.4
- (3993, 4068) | 13.9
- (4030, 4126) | 14.1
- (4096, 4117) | 13.2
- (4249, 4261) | 12.1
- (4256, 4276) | 12.4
